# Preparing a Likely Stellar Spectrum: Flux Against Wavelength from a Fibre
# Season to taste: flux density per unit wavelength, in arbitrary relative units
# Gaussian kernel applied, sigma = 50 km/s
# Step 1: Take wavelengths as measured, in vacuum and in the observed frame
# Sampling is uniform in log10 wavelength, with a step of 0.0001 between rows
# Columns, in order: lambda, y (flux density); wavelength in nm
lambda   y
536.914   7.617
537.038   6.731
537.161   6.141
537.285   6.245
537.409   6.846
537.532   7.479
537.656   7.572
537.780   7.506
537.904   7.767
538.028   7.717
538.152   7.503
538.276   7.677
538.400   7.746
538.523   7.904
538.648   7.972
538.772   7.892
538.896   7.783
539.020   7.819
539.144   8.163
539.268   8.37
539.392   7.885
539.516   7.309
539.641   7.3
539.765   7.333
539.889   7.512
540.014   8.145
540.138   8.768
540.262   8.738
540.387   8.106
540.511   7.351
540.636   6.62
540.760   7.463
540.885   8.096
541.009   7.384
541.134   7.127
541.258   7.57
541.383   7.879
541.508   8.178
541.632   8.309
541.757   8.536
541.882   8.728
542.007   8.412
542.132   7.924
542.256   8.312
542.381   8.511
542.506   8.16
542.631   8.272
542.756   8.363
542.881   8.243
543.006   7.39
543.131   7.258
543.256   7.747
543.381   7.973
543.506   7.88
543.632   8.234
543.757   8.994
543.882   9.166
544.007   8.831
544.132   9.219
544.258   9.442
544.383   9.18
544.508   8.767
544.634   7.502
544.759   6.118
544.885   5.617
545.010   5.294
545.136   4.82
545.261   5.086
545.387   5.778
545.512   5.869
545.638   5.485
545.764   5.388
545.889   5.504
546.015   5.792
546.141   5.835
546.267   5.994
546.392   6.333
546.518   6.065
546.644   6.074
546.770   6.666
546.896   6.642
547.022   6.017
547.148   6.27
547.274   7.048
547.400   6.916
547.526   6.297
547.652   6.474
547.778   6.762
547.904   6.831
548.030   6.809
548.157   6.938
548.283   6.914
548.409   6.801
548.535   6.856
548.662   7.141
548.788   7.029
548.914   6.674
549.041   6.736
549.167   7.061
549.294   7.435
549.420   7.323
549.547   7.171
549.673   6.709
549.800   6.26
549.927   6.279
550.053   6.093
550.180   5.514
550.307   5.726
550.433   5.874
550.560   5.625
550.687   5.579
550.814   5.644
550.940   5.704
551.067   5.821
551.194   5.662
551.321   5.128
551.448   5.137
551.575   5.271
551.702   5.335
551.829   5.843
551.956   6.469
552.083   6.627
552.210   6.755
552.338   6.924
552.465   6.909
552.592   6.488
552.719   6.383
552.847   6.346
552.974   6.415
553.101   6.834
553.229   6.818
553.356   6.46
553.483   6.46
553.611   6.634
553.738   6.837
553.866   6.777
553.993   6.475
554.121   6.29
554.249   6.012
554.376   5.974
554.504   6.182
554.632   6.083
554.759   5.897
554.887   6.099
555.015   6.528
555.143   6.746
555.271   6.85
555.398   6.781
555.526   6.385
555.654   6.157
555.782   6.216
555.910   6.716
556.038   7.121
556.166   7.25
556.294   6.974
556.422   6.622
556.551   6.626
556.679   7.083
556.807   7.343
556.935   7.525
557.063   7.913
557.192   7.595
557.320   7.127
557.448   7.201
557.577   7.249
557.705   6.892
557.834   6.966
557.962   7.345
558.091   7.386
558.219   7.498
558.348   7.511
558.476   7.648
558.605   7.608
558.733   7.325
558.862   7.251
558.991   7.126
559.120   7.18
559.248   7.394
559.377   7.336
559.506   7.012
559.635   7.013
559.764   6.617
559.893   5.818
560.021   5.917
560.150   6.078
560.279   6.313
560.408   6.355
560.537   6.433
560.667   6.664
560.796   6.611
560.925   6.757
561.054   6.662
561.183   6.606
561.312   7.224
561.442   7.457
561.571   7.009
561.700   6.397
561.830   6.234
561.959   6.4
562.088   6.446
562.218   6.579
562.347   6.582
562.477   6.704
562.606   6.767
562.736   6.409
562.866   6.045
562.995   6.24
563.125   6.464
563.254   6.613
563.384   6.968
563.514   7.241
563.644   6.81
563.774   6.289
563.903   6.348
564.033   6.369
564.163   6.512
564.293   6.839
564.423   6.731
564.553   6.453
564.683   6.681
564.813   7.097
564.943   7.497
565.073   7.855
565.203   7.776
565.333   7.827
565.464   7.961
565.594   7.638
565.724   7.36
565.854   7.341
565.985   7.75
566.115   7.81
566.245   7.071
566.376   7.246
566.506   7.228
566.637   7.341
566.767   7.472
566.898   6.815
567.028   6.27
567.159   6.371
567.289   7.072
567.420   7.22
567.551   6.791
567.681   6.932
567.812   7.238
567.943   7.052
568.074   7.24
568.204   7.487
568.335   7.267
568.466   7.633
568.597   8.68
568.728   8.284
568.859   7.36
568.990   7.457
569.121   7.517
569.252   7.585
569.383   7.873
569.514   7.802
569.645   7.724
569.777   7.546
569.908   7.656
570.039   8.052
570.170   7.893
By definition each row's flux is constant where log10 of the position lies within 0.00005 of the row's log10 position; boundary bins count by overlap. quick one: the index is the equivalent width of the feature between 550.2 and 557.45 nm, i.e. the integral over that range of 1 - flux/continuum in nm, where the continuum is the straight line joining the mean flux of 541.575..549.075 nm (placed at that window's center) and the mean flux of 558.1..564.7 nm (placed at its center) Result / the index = 0.53 nm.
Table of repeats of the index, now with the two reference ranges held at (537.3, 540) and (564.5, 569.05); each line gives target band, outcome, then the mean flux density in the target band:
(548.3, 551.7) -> 0.58 nm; 6.23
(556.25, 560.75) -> 0.24 nm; 7.02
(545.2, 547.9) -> 0.51 nm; 6.13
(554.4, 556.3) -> 0.24 nm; 6.51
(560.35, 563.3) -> 0.32 nm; 6.59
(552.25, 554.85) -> 0.36 nm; 6.46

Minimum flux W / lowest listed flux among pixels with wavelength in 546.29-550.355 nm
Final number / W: 5.514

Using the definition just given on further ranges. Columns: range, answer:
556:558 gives 6.622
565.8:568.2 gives 6.27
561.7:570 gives 6.045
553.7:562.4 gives 5.818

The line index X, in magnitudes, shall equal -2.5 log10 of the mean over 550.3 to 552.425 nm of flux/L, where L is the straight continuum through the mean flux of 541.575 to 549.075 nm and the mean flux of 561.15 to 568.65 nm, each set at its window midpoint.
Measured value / 0.210 mag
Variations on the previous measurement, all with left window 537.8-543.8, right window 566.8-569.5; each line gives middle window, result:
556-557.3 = 0.05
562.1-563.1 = 0.15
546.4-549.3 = 0.16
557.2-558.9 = 0.03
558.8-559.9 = 0.07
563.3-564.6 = 0.12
